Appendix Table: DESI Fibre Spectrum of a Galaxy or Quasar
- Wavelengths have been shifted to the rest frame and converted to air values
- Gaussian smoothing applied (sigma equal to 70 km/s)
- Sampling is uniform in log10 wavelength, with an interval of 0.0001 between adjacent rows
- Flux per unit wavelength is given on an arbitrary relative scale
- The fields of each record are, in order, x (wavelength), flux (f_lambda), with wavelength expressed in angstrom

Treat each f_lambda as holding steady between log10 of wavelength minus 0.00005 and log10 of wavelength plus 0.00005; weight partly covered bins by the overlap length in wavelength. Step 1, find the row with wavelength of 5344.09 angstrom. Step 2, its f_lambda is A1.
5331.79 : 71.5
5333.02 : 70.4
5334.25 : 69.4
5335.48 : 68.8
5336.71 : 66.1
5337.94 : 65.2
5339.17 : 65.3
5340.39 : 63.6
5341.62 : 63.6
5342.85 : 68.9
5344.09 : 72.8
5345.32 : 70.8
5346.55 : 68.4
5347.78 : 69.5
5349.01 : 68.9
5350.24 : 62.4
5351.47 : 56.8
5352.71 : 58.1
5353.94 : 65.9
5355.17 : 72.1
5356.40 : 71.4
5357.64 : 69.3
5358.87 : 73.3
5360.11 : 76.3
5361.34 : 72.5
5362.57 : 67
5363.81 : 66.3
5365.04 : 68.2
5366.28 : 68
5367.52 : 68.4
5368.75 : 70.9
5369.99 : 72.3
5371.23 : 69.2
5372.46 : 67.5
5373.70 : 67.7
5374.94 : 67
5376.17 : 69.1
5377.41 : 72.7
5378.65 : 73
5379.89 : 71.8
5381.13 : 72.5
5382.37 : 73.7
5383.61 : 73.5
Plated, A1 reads 72.8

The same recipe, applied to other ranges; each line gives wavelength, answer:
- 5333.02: 70.4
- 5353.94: 65.9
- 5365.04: 68.2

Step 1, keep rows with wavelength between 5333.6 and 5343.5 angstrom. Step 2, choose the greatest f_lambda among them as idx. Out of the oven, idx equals 69.4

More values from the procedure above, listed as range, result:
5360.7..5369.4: 72.5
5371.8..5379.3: 73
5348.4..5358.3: 72.1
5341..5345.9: 72.8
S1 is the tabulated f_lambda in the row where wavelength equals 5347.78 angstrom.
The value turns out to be 69.5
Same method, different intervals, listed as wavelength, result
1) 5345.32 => 70.8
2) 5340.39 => 63.6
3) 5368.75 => 70.9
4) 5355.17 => 72.1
